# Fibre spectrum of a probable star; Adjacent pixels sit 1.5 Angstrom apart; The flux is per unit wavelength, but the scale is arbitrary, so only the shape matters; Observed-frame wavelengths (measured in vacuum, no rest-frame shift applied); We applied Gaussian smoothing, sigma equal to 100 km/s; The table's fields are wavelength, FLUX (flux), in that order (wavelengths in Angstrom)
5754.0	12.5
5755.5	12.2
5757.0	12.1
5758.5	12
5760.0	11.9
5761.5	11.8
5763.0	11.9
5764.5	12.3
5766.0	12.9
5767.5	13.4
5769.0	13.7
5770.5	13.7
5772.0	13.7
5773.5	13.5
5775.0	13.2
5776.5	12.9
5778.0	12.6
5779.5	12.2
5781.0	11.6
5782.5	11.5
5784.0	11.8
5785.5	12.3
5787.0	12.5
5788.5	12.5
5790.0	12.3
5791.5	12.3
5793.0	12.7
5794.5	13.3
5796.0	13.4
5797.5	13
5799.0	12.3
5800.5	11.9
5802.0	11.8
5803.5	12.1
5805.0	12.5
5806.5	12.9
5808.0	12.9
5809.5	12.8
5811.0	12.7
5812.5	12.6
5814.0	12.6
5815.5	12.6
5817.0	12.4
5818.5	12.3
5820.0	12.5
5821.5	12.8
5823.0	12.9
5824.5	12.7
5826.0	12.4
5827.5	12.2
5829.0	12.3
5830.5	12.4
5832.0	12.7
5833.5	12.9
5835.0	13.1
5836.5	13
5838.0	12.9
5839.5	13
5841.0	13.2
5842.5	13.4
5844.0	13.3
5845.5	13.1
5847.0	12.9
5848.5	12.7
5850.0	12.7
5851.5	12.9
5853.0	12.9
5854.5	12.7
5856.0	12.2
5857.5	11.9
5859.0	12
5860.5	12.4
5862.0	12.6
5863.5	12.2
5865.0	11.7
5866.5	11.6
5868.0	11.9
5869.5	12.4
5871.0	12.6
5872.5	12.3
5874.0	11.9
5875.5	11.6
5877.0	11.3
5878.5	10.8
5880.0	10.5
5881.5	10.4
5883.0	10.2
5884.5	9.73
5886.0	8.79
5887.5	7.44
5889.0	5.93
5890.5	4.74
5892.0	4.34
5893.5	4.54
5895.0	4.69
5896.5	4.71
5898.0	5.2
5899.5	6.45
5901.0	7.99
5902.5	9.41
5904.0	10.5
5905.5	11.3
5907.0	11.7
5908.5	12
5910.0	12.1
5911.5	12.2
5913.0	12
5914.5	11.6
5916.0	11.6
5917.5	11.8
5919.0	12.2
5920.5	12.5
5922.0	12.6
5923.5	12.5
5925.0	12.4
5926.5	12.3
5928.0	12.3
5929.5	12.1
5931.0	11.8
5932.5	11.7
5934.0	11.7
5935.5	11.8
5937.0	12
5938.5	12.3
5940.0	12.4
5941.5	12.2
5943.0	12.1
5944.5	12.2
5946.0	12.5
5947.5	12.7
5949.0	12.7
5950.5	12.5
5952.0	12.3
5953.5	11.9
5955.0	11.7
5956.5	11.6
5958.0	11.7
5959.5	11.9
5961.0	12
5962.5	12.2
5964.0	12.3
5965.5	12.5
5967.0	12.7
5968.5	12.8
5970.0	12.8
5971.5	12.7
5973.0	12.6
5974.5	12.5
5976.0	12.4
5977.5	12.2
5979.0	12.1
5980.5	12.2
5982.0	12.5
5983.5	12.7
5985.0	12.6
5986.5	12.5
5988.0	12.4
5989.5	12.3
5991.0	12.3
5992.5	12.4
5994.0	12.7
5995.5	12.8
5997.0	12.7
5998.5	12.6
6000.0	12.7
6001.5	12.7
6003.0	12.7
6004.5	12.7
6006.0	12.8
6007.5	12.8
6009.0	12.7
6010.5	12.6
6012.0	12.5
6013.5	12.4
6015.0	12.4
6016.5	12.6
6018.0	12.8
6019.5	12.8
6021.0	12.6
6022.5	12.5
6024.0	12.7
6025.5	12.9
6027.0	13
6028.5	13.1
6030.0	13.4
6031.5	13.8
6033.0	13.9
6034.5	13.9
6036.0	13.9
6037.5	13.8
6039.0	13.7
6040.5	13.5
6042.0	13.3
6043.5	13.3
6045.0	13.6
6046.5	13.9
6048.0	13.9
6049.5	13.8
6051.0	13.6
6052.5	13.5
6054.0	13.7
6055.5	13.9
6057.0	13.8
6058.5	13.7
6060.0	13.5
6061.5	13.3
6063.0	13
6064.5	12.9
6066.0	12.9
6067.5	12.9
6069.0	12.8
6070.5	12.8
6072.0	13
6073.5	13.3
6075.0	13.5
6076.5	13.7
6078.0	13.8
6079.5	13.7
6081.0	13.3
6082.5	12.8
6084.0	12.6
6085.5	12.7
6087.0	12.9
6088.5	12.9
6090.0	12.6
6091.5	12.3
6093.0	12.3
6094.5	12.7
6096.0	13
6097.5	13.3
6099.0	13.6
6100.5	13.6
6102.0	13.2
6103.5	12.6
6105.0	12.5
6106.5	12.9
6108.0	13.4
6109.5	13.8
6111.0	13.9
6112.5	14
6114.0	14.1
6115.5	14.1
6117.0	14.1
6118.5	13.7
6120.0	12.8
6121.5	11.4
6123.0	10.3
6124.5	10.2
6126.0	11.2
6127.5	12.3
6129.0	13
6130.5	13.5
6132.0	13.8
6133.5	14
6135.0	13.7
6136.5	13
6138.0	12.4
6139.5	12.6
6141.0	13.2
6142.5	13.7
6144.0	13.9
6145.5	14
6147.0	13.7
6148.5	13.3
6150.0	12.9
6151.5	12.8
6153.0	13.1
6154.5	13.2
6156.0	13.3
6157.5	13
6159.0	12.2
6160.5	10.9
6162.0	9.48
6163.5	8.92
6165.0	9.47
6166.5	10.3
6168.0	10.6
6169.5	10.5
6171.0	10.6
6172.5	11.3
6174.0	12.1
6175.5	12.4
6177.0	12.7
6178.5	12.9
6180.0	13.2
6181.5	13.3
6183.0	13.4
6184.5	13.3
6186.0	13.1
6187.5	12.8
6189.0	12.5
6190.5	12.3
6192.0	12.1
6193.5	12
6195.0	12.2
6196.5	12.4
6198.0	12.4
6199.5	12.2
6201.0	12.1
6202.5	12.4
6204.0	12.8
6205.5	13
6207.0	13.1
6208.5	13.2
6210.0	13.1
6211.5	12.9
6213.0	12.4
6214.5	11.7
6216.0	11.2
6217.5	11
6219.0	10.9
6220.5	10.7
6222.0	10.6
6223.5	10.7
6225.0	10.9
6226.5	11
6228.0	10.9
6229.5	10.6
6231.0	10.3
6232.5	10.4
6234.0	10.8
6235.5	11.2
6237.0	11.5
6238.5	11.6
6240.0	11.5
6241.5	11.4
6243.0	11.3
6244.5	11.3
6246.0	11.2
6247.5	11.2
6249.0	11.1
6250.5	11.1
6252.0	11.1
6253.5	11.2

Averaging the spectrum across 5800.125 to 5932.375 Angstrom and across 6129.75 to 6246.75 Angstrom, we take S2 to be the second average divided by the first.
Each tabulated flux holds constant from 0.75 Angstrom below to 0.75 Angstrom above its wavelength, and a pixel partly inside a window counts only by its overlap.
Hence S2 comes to 1.1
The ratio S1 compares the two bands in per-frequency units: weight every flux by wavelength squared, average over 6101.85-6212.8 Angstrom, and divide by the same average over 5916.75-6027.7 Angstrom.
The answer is 1.08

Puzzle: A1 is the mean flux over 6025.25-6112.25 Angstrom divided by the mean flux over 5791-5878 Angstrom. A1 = 1.1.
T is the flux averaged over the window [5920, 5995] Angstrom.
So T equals 12.3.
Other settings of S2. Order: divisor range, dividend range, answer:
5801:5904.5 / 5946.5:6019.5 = 1.11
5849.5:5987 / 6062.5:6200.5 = 1.12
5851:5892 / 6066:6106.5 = 1.19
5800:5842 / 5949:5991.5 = 0.98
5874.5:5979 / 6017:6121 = 1.21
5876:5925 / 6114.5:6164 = 1.33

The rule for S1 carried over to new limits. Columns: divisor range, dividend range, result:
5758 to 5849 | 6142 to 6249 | 1.07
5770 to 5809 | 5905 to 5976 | 1.02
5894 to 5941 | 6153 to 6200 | 1.20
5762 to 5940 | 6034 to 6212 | 1.20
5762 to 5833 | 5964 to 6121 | 1.12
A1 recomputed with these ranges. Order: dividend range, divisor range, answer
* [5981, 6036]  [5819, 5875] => 1.02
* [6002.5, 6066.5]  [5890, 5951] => 1.23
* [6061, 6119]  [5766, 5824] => 1.04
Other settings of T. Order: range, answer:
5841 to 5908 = 10.4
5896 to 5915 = 9.82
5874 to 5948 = 10.4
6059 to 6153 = 13.1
